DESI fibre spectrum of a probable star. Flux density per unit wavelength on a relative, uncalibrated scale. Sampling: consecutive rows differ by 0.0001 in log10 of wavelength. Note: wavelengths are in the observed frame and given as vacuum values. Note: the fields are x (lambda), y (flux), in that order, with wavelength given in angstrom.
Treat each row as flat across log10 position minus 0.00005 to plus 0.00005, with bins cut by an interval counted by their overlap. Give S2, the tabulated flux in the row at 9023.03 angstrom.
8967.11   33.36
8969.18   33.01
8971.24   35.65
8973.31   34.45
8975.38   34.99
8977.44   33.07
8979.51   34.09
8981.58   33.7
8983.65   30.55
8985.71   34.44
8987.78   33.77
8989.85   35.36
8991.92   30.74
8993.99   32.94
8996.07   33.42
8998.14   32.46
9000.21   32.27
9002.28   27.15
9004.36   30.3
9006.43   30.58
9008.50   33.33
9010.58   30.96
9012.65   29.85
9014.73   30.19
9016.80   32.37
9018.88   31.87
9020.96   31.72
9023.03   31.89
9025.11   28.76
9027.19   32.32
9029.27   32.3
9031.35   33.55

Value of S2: 31.89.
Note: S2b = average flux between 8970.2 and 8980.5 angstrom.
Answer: 34.5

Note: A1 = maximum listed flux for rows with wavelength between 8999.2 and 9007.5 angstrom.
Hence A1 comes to 32.27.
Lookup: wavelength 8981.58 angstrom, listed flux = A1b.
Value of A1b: 33.7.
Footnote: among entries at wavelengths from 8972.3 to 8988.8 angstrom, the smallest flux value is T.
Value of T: 30.55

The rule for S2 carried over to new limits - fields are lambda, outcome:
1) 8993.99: 32.94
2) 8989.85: 35.36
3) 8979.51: 34.09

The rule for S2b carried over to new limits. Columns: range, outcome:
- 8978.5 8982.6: 33.9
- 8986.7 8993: 33.3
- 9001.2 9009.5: 30.4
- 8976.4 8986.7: 33.2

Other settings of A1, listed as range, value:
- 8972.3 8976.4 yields 34.99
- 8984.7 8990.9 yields 35.36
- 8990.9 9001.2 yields 33.42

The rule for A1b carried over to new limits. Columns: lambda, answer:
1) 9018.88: 31.87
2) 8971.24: 35.65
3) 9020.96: 31.72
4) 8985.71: 34.44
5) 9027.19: 32.32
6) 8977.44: 33.07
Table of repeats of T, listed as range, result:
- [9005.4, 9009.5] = 30.58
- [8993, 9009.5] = 27.15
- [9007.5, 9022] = 29.85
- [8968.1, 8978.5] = 33.01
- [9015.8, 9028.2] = 28.76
